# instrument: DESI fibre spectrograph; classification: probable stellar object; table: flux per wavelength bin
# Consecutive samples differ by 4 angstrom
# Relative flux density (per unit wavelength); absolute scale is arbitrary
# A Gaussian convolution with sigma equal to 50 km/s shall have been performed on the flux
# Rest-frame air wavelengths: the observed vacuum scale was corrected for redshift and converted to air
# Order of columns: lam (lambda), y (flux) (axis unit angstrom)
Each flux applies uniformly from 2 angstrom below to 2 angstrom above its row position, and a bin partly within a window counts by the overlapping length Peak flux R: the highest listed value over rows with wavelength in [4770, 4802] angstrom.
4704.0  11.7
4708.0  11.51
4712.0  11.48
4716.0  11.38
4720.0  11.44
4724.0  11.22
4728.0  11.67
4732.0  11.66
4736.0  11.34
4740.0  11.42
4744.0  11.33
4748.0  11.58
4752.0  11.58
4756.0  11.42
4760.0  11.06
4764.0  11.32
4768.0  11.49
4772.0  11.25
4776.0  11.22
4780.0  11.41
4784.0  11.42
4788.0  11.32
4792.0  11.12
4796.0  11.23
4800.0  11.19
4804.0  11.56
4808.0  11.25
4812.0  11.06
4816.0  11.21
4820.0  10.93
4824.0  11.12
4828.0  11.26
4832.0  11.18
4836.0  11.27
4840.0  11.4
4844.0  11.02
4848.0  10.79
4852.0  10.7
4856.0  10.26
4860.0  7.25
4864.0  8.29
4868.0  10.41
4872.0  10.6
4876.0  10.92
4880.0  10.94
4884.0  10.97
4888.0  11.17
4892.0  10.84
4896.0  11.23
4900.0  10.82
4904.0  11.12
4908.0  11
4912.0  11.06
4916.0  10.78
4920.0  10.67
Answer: 11.42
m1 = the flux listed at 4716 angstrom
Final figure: 11.38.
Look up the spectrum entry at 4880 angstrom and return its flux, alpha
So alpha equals 10.94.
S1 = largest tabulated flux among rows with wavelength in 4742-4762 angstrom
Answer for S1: 11.58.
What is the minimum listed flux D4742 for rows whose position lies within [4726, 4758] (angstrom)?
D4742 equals 11.33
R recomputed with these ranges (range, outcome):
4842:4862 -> 11.02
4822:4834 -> 11.26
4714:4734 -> 11.67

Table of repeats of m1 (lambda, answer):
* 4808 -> 11.25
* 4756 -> 11.42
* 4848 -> 10.79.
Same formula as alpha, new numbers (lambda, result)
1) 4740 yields 11.42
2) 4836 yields 11.27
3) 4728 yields 11.67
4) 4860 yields 7.25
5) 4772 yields 11.25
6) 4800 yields 11.19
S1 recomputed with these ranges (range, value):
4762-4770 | 11.49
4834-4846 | 11.4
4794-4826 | 11.56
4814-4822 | 11.21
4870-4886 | 10.97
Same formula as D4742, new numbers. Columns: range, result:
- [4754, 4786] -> 11.06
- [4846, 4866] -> 7.25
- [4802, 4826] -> 10.93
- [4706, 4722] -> 11.38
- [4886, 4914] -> 10.82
